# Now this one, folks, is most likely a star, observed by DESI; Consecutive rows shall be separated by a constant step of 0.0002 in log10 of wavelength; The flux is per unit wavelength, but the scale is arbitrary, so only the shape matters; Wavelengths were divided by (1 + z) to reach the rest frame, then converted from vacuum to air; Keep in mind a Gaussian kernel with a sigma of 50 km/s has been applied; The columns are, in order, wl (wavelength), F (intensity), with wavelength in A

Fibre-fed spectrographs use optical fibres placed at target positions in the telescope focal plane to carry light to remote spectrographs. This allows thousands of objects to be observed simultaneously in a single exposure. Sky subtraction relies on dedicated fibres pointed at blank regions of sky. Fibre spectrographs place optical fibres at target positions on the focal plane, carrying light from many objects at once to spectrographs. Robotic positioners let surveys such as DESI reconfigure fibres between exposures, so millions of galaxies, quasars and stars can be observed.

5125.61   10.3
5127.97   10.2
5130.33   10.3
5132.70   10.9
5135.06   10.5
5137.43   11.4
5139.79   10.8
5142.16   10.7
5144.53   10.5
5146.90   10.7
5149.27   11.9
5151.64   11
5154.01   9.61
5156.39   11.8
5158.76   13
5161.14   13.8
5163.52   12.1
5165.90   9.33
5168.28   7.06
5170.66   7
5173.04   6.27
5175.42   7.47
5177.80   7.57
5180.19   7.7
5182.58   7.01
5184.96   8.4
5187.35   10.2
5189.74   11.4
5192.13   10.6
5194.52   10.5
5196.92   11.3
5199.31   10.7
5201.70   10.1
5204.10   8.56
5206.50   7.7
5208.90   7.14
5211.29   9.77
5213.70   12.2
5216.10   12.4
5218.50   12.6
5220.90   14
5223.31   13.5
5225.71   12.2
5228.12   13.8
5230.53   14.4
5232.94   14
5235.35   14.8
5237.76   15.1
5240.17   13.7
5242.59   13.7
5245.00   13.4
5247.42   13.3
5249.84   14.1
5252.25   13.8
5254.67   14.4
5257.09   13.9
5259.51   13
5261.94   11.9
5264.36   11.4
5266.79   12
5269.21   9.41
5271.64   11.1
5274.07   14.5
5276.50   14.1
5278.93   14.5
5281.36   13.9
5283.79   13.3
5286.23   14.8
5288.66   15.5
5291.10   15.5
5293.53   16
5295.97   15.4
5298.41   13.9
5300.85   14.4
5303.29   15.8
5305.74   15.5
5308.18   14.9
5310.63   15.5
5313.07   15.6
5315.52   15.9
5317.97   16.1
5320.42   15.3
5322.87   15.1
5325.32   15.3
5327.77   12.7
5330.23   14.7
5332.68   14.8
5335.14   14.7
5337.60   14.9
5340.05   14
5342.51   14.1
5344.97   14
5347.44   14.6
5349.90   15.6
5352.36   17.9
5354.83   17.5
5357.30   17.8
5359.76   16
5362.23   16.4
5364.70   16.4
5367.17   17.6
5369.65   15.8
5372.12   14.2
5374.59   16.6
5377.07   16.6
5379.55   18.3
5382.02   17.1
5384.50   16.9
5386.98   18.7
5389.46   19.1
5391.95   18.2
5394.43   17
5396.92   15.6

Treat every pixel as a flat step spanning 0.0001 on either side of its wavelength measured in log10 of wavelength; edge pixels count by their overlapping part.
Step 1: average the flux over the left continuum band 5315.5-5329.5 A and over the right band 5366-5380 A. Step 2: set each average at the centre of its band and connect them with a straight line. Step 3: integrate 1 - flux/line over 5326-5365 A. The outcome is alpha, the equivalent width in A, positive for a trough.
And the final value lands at 0.71 A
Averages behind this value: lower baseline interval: 15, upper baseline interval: 16.4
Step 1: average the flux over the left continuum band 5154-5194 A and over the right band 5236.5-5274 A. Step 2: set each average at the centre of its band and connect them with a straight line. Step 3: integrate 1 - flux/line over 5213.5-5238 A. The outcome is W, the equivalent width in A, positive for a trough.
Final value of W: -3.8 A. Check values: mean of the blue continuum 9.44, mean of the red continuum 13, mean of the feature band 13.5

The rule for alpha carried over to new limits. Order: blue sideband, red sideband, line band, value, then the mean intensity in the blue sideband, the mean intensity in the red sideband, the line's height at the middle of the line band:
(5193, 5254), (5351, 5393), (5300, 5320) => -0.5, 12.3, 17.1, 15.1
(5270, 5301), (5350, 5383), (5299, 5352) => 1.8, 14.3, 16.7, 15.5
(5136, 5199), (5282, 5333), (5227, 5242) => -2.3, 9.98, 15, 12.4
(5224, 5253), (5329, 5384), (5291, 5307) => -0.3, 13.9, 15.9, 14.9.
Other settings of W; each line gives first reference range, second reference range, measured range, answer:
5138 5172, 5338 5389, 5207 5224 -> 1.2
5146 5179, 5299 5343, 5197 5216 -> 2.6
